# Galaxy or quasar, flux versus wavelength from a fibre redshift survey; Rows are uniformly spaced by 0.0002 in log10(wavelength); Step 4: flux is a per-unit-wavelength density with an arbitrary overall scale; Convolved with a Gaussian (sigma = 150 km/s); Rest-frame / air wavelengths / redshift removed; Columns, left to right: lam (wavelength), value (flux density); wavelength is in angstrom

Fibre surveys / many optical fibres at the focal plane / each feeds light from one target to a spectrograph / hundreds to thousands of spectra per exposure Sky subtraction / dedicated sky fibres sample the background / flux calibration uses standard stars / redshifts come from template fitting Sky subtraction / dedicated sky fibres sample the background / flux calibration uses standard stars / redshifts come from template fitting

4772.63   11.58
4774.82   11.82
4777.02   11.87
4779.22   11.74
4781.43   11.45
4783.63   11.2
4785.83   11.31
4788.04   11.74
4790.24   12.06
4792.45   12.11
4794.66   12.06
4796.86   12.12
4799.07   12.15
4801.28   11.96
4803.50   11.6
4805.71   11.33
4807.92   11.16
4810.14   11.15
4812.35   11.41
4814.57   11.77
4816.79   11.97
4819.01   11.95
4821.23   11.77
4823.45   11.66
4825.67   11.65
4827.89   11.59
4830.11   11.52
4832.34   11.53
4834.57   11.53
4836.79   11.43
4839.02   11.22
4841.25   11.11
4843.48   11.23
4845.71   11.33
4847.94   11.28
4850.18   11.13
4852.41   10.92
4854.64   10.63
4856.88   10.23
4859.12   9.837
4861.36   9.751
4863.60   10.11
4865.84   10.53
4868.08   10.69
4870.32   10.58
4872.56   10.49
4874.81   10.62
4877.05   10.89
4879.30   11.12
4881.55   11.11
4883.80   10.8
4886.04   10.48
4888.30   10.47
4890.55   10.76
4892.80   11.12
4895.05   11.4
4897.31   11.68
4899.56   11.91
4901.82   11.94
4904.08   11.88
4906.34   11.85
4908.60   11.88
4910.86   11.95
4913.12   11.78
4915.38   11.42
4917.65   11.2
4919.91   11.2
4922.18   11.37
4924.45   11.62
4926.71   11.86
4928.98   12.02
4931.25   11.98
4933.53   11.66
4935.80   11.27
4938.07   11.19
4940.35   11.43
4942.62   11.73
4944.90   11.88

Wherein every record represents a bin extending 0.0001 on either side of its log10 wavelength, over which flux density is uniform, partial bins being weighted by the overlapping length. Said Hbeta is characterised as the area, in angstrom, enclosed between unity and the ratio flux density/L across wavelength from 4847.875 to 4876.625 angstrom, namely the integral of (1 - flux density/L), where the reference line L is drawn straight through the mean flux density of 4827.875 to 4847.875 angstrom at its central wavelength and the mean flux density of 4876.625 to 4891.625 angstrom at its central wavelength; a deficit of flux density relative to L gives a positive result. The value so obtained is 1.5 angstrom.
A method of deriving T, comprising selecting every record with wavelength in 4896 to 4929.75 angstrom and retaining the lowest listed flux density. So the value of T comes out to 11.2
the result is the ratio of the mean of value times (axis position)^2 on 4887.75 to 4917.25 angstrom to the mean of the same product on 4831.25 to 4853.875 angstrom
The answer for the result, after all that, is 1.1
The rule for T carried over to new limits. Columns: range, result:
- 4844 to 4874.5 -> 9.751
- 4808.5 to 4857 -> 10.23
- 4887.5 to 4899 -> 10.47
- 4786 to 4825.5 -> 11.15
